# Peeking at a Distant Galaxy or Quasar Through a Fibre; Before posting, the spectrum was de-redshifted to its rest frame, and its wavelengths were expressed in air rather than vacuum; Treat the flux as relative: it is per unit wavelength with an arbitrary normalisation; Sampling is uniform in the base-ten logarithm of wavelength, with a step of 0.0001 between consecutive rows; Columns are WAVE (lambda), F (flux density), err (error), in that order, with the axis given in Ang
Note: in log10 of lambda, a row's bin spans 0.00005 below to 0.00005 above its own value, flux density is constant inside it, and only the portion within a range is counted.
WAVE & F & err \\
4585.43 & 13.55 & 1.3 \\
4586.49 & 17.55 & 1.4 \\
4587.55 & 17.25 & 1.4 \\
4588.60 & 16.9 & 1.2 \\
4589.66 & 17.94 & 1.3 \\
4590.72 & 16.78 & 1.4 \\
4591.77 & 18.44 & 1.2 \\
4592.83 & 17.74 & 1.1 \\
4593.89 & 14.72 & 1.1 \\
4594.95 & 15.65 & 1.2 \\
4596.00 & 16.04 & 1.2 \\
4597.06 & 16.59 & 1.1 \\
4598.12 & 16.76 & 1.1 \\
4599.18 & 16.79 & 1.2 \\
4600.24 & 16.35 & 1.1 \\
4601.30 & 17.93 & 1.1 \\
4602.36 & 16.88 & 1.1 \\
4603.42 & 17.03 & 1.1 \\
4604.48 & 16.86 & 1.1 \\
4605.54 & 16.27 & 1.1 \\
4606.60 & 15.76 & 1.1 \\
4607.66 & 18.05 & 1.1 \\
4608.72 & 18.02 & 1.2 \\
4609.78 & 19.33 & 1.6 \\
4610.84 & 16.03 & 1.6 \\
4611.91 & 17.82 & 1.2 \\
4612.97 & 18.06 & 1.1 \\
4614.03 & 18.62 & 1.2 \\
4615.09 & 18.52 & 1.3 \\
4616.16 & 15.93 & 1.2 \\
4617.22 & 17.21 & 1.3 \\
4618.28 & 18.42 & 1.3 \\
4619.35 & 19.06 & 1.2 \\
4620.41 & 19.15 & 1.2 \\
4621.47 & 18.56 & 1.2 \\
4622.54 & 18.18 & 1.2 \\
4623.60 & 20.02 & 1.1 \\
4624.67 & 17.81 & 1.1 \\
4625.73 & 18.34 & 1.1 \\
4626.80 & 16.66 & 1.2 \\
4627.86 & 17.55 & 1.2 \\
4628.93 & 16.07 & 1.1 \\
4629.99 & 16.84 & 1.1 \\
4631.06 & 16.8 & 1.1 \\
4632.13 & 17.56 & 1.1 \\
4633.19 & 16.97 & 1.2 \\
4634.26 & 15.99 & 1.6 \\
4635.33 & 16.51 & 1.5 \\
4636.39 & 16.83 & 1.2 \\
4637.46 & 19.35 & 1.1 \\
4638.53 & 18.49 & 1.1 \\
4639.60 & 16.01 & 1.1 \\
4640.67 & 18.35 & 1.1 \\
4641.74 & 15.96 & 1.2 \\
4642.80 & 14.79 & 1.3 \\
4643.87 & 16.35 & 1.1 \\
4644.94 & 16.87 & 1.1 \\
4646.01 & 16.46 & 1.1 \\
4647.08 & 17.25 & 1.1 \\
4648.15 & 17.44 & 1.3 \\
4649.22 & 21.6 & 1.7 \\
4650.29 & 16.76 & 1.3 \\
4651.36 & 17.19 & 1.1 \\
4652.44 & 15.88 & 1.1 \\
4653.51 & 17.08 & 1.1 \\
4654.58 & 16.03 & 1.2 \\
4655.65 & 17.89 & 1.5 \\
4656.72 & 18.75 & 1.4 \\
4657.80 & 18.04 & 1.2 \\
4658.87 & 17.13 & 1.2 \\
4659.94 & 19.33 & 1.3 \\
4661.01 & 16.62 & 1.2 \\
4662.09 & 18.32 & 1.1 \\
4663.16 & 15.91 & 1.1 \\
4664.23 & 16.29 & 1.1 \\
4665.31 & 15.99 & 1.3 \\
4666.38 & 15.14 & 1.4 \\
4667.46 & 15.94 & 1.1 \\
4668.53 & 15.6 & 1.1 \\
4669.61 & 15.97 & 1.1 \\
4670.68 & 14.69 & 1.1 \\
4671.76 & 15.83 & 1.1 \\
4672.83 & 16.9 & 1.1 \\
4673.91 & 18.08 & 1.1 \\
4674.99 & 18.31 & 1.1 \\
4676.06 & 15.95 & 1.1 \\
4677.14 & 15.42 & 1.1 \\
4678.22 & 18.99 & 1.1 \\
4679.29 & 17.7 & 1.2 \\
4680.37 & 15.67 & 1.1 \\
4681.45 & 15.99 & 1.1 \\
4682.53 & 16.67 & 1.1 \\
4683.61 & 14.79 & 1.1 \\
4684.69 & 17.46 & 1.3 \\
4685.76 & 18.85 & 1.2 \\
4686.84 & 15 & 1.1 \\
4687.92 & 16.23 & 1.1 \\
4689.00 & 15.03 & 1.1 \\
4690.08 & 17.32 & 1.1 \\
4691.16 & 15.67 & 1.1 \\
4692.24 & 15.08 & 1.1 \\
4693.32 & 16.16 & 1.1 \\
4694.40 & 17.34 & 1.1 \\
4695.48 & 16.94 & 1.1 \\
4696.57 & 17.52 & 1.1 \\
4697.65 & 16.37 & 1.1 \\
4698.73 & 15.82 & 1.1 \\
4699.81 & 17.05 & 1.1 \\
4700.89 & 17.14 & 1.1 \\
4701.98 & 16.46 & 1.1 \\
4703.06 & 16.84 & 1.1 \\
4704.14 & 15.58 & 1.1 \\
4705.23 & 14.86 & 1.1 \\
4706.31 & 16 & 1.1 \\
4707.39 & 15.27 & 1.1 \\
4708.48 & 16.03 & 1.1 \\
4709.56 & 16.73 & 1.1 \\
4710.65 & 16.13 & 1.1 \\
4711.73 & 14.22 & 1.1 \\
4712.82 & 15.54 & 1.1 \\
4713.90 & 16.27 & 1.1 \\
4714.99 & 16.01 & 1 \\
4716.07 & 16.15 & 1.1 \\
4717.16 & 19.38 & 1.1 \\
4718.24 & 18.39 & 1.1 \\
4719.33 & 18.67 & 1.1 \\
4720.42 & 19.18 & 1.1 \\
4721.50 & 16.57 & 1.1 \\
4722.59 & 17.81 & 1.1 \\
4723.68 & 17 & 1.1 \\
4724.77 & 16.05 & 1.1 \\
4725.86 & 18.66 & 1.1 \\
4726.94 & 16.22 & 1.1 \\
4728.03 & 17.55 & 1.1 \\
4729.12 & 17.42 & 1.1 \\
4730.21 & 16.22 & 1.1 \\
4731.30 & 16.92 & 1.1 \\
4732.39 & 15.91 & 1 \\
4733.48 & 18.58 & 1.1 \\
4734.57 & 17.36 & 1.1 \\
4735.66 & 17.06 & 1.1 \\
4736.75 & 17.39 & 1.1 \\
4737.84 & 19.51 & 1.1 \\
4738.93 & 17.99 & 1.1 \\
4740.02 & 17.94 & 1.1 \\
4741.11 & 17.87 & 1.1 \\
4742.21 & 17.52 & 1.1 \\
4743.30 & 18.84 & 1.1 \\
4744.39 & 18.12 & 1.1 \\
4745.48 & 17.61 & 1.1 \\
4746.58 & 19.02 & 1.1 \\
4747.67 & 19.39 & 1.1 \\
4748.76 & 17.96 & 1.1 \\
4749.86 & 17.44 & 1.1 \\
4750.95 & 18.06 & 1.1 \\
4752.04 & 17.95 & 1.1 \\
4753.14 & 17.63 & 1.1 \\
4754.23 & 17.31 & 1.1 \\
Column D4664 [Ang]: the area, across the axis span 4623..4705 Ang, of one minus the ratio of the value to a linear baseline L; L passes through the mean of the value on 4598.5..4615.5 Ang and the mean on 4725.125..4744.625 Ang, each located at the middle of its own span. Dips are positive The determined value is 2.9 Ang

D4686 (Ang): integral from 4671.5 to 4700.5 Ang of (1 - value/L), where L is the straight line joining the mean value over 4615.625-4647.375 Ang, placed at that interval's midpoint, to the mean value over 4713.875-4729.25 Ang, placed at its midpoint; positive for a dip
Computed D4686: 1.3 Ang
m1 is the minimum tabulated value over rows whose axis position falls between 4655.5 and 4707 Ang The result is 14.69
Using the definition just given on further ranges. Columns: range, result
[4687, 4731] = 14.22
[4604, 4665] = 14.79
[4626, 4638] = 15.99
